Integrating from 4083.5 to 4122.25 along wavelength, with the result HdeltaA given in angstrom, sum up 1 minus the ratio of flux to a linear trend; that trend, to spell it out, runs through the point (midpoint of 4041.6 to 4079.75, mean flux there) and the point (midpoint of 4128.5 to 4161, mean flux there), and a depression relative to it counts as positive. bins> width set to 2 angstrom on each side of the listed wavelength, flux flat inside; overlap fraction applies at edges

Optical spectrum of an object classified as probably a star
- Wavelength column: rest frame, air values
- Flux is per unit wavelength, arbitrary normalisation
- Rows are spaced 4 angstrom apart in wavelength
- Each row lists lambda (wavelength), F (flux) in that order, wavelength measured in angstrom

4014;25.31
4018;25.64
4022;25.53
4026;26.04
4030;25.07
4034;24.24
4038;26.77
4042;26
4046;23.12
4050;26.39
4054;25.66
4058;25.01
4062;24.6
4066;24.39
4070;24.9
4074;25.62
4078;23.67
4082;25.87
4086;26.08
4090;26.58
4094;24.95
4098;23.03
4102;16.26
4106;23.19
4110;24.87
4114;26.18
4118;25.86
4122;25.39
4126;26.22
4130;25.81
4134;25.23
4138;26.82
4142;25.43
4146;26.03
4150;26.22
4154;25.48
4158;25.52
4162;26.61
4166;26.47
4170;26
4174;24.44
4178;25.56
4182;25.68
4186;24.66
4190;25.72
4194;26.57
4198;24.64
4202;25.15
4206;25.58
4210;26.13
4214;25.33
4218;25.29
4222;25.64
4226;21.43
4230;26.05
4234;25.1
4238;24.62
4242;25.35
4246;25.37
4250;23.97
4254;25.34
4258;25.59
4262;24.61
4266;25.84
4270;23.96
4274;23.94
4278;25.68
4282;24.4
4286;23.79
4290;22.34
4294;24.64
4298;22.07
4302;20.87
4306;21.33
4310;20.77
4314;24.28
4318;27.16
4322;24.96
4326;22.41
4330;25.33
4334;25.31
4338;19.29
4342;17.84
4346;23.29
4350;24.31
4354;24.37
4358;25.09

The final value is 1.8 angstrom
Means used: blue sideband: 24.9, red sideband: 25.8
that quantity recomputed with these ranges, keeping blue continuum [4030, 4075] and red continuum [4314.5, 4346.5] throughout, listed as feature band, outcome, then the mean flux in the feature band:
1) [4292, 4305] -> 0.6 angstrom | 22.4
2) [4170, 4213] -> -2.2 angstrom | 25.4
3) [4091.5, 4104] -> 1.6 angstrom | 21.6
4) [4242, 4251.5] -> -0.4 angstrom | 24.8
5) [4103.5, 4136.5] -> -0.7 angstrom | 25.2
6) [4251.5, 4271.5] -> -1.1 angstrom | 25.1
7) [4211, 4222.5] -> -0.7 angstrom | 25.5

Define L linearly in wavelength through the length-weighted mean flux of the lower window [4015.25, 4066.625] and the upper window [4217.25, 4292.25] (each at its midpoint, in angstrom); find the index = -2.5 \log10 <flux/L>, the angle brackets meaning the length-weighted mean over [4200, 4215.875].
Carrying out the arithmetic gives -0.03 mag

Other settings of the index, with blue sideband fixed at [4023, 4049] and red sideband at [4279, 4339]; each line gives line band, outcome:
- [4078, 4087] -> -0.022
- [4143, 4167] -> -0.068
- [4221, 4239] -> -0.026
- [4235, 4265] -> -0.055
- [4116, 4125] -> -0.044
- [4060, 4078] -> 0.013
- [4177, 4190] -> -0.048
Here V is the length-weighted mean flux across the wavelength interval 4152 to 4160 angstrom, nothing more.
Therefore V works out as 25.5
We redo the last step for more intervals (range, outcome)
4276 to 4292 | 24.1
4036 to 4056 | 25.6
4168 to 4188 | 25.3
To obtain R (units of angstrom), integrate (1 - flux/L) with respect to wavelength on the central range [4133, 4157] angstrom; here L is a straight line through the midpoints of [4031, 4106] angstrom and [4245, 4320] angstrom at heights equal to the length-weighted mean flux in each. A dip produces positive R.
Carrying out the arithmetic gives -1.5 angstrom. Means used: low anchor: 24.6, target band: 25.9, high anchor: 24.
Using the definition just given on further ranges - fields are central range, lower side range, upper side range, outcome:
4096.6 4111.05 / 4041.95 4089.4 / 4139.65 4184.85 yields 2.2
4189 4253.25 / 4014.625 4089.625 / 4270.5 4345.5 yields -3.3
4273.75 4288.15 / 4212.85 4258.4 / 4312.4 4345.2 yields -0.2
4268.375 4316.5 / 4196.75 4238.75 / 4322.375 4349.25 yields 0.5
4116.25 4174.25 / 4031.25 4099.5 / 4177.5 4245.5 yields -1.6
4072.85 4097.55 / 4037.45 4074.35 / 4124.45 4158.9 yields 0.1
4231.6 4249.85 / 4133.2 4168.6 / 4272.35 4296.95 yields -0.2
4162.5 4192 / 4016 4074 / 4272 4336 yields -1.3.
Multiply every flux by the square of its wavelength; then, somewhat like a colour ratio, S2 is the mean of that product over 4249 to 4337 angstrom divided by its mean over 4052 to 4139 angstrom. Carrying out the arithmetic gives 1.1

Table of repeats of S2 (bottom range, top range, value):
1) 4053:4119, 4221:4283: 1.10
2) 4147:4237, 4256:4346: 0.97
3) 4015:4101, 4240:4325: 1.07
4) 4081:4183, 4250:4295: 1.04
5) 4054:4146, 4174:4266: 1.07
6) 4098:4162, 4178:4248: 1.05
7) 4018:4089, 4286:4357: 1.04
